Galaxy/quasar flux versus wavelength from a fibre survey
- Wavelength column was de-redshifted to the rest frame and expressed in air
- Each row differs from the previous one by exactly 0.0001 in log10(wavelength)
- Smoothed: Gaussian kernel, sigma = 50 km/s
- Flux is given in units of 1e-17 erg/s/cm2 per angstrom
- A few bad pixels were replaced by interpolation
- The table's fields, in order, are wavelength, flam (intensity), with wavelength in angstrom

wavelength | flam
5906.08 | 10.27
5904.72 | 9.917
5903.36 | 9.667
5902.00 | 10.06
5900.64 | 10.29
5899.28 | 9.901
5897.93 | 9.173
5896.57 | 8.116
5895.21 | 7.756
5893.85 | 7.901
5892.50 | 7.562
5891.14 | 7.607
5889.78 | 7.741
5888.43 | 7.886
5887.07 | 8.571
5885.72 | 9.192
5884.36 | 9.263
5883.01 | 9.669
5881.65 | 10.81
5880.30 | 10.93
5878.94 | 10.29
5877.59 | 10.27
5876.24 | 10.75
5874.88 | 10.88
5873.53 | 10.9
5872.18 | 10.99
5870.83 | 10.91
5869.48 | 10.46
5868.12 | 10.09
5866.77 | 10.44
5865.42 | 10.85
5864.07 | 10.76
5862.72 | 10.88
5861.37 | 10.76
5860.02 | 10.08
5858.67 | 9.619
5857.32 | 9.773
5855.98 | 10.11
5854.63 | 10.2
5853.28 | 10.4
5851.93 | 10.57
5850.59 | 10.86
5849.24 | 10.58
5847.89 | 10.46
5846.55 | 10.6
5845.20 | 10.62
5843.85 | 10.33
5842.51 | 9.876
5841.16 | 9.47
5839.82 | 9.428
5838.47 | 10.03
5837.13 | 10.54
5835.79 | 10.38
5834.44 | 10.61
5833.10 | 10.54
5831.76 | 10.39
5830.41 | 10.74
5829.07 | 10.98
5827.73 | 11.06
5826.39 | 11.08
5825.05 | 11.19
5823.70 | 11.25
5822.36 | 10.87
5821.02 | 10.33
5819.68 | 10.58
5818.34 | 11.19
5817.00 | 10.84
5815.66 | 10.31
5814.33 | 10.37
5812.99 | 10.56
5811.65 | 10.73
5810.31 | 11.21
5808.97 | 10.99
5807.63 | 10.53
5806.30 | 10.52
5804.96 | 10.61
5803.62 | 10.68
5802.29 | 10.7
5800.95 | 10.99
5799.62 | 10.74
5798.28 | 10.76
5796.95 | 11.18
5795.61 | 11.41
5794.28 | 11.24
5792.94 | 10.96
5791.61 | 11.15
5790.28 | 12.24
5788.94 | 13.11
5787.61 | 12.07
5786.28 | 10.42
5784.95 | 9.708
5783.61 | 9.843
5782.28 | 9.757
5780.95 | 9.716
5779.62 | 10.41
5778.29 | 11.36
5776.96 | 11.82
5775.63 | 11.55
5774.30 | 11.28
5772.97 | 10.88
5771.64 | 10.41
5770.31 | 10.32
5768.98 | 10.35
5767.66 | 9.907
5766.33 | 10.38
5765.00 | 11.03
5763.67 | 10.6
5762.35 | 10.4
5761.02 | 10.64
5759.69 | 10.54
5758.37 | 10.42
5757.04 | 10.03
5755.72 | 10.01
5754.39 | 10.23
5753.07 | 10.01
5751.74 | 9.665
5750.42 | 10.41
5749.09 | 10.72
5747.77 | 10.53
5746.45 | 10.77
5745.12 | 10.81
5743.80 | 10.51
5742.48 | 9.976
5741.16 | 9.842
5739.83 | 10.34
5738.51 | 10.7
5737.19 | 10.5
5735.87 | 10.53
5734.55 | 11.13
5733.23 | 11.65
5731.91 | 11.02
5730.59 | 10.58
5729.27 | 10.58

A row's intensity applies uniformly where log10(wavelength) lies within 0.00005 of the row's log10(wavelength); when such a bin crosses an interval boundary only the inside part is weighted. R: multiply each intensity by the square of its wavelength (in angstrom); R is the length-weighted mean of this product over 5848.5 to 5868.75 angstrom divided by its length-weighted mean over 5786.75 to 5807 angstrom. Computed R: 0.95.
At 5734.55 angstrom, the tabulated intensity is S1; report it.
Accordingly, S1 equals 11.13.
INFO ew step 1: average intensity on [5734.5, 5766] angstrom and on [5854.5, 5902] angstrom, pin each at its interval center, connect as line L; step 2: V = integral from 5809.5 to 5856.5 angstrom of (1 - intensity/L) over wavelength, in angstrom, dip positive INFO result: -2.66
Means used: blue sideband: 10.4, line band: 10.6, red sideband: 9.75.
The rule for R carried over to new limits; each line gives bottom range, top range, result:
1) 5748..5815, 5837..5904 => 0.95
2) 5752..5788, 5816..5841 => 1.03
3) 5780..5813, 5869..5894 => 0.91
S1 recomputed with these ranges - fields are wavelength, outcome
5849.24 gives 10.58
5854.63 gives 10.2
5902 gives 10.06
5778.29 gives 11.36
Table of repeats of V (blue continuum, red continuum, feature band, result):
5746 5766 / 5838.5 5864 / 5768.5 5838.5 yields -3.38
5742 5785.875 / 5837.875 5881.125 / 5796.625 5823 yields -0.74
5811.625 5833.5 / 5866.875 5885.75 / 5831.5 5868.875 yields 0.92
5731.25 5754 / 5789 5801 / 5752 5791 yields 1.04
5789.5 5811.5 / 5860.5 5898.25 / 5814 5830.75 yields -0.33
